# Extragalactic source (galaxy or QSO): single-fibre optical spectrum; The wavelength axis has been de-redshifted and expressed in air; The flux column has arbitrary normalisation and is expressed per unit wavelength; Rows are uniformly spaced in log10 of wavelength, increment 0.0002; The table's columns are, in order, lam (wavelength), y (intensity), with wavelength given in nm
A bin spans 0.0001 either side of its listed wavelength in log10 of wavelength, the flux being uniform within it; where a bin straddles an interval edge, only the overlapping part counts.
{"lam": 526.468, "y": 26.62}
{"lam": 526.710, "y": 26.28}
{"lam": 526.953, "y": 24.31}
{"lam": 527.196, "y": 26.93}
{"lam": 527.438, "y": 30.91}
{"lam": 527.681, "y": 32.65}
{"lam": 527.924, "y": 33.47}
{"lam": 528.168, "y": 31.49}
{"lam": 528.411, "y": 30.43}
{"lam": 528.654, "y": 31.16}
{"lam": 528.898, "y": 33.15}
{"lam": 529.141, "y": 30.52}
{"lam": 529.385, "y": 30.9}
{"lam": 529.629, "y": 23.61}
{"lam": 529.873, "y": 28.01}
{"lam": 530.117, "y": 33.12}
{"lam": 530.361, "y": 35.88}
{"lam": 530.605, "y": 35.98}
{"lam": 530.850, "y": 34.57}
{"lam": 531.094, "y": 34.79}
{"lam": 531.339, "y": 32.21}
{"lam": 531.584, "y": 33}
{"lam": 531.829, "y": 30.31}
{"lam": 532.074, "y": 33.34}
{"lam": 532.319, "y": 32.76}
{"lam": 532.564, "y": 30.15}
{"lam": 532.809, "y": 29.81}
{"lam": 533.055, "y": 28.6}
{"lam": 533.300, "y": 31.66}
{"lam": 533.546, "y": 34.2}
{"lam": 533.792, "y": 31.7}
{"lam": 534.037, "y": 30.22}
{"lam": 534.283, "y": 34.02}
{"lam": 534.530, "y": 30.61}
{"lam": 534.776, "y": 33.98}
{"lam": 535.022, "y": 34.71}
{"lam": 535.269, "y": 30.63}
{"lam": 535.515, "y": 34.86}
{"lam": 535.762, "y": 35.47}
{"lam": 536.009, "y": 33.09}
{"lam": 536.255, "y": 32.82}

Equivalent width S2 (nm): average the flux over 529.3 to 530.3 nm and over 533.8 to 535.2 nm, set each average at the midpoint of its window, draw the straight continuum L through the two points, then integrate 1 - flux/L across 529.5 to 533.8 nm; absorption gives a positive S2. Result -0.19 nm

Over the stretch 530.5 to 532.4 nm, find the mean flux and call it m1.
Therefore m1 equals 33.3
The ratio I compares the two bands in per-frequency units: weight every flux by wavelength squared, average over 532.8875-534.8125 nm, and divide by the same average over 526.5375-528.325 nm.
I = 1.1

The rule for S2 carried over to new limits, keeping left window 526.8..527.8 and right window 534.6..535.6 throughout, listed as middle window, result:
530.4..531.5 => -0.13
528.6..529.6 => -0.03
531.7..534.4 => 0.05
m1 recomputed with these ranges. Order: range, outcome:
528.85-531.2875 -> 32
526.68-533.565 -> 31.2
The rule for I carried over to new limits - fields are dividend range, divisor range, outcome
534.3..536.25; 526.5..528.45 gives 1.17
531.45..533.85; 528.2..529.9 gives 1.07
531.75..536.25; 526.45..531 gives 1.07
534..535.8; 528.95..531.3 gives 1.05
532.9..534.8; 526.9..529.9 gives 1.08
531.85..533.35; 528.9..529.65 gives 1.05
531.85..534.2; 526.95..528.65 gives 1.05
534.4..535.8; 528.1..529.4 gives 1.09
